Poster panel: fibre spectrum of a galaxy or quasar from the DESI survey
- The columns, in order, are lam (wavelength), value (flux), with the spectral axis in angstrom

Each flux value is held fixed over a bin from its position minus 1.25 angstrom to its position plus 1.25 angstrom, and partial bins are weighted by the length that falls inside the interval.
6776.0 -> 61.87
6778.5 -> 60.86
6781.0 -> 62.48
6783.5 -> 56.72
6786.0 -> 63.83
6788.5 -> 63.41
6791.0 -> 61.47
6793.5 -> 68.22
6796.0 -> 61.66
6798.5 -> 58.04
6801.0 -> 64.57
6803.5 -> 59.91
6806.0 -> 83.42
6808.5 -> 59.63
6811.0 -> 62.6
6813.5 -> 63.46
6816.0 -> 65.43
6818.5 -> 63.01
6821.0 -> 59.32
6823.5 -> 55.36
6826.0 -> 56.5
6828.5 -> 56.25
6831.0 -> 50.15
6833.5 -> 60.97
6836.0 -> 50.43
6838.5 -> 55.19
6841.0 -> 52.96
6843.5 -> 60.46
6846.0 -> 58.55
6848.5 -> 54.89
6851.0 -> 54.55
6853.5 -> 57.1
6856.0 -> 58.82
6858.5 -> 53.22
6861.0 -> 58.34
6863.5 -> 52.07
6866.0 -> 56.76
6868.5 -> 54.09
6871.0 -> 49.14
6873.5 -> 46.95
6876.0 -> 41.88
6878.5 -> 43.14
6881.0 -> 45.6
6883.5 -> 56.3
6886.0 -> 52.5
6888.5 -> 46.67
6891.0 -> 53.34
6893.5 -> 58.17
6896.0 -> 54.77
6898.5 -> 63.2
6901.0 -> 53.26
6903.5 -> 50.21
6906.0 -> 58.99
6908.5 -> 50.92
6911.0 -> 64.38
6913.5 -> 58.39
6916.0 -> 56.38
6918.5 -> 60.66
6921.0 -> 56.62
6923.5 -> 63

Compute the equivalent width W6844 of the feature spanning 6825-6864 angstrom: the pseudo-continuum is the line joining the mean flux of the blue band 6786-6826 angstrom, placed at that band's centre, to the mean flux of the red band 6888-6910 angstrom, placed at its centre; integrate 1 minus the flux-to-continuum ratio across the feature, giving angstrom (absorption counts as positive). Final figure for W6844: 2.6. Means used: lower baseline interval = 63.1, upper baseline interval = 54.8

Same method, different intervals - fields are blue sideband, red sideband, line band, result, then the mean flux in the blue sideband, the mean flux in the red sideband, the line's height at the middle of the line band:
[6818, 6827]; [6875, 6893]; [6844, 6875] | -1.1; 58.2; 49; 52.7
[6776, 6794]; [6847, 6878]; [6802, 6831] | -1.6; 62.1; 53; 58.4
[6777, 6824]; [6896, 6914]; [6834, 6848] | 1.1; 62.9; 56.8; 60.6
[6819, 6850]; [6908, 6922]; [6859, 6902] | 3.9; 56.1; 58.3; 57.3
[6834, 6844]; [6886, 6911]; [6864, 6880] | 1.8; 54.8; 54.8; 54.8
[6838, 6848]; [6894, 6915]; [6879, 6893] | 1.5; 56.8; 56.8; 56.8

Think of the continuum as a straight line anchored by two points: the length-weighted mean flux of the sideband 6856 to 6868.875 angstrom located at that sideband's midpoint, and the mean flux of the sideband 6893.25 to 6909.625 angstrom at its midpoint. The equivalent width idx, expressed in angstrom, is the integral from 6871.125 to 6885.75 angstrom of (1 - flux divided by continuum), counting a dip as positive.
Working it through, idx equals 2.1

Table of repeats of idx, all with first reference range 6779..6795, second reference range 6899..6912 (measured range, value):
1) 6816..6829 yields 0.36 angstrom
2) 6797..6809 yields -0.73 angstrom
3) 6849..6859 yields 0.46 angstrom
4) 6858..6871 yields 0.83 angstrom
